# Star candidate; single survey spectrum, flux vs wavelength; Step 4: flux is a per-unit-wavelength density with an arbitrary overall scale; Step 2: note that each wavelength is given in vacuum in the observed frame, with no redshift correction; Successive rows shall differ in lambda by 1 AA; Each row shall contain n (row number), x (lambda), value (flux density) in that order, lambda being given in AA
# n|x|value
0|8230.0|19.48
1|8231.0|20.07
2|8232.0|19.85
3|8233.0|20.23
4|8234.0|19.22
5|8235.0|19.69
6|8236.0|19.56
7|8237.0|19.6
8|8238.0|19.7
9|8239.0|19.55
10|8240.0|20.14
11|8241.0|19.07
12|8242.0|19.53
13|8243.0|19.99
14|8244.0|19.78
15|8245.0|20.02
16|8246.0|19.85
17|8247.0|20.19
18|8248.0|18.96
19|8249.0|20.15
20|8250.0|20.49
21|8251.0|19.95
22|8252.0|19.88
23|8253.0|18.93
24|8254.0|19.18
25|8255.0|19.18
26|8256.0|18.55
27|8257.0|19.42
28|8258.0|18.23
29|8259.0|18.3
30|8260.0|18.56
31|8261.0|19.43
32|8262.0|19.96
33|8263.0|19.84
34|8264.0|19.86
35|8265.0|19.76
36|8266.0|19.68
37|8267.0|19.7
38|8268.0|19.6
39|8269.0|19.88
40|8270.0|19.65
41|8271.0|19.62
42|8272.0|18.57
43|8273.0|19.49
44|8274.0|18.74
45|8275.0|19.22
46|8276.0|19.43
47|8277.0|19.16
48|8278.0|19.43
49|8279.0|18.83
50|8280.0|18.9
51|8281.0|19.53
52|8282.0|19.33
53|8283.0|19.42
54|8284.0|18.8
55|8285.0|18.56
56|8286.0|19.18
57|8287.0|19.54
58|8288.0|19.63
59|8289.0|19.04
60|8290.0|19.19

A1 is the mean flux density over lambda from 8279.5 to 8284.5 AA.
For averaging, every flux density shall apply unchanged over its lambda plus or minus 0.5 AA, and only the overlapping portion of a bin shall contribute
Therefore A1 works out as 19.2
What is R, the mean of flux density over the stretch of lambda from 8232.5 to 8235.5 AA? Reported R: 19.7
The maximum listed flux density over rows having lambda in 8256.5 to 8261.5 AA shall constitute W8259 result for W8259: 19.43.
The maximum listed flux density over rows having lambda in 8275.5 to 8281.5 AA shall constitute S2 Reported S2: 19.53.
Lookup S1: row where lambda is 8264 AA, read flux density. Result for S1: 19.86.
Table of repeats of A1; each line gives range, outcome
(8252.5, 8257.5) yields 19.1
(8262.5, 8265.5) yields 19.8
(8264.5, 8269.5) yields 19.7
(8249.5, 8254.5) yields 19.7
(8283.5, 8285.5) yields 18.7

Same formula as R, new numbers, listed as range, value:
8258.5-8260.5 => 18.4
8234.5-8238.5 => 19.6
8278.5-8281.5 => 19.1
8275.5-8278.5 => 19.3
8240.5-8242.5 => 19.3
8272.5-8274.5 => 19.1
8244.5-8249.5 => 19.8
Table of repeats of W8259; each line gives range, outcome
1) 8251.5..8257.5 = 19.88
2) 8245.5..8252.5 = 20.49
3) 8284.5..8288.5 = 19.63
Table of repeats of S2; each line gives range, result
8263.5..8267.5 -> 19.86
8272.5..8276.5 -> 19.49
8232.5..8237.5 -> 20.23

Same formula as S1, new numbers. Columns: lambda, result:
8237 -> 19.6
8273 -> 19.49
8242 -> 19.53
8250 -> 20.49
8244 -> 19.78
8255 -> 19.18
